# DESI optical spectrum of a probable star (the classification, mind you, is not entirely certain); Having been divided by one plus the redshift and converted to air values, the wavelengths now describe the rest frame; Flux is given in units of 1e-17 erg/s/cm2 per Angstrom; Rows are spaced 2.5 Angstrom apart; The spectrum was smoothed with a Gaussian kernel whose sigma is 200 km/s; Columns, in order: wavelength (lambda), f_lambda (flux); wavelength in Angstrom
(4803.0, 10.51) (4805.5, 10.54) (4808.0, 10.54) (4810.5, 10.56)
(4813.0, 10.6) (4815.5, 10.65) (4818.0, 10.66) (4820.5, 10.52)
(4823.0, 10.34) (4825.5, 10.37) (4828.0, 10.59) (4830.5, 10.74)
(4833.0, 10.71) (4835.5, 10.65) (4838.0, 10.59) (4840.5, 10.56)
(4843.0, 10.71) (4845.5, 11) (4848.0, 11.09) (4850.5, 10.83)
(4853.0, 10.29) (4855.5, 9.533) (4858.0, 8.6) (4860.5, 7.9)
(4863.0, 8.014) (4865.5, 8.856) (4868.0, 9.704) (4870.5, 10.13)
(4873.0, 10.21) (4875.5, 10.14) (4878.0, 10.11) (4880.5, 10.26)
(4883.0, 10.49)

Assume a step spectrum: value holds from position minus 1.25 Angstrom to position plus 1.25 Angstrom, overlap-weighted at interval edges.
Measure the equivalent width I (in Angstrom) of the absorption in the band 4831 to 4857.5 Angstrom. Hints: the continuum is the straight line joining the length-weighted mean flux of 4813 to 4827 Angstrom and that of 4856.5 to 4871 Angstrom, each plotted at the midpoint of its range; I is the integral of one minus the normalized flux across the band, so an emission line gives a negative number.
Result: -2.7 Angstrom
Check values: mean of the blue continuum 10.5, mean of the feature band 10.5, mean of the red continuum 8.81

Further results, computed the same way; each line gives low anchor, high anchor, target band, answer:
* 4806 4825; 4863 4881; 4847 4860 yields 0.13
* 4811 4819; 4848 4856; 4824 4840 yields -0.11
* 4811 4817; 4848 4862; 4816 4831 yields -0.23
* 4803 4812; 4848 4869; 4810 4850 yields -2.63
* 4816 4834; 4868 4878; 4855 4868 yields 2.01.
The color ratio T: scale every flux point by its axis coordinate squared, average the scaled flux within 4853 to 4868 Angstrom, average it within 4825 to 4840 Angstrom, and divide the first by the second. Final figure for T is 0.84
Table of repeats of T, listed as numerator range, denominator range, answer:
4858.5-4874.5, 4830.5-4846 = 0.86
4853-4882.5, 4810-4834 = 0.91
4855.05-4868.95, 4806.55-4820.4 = 0.84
